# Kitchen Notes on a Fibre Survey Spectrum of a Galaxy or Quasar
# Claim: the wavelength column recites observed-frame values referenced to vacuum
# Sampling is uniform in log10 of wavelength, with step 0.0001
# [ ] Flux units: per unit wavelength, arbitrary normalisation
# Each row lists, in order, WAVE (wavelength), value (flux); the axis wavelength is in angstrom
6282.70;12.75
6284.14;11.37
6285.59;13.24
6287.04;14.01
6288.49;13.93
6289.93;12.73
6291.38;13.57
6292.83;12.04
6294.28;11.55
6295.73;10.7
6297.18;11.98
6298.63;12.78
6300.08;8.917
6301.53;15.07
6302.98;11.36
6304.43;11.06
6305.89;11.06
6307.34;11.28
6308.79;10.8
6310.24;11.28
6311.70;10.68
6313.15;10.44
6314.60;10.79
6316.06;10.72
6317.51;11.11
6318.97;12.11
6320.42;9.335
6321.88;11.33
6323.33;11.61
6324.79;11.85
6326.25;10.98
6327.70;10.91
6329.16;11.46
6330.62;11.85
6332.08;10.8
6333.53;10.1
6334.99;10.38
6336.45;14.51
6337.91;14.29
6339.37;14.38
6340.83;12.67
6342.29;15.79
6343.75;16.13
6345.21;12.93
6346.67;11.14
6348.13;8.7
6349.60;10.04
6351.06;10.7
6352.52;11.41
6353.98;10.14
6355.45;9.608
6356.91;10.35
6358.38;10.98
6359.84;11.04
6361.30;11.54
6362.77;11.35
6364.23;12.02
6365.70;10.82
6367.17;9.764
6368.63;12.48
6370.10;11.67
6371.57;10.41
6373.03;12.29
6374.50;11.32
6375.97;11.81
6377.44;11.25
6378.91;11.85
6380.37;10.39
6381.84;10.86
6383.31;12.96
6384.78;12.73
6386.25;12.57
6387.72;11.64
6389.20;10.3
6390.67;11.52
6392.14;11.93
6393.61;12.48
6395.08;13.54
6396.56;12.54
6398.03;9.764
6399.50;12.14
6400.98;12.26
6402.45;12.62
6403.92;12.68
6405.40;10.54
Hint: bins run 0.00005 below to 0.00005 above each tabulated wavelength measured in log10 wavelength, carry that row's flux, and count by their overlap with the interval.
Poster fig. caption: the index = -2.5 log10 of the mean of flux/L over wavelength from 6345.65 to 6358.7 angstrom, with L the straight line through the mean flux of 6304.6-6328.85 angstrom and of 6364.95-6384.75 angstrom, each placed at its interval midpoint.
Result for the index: 0.09 mag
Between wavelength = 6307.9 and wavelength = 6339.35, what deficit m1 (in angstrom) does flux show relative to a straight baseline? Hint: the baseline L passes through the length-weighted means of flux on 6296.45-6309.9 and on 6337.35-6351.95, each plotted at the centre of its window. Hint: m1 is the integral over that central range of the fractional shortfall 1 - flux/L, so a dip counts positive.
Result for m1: 1.9 angstrom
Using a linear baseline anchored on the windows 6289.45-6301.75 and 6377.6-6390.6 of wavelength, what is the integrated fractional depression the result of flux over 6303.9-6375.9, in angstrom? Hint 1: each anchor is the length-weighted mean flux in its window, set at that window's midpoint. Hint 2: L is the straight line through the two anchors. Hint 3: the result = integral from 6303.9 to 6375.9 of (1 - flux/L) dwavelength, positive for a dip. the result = 2.33 angstrom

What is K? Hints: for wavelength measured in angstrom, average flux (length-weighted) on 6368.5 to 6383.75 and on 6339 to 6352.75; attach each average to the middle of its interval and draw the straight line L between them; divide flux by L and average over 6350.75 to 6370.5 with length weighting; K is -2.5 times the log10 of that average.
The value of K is 0.09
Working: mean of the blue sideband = 12.4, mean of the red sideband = 11.5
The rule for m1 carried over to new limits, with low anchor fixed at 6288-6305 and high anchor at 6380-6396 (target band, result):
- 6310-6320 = 0.9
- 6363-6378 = 0.7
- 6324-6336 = 0.9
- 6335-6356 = -0.4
